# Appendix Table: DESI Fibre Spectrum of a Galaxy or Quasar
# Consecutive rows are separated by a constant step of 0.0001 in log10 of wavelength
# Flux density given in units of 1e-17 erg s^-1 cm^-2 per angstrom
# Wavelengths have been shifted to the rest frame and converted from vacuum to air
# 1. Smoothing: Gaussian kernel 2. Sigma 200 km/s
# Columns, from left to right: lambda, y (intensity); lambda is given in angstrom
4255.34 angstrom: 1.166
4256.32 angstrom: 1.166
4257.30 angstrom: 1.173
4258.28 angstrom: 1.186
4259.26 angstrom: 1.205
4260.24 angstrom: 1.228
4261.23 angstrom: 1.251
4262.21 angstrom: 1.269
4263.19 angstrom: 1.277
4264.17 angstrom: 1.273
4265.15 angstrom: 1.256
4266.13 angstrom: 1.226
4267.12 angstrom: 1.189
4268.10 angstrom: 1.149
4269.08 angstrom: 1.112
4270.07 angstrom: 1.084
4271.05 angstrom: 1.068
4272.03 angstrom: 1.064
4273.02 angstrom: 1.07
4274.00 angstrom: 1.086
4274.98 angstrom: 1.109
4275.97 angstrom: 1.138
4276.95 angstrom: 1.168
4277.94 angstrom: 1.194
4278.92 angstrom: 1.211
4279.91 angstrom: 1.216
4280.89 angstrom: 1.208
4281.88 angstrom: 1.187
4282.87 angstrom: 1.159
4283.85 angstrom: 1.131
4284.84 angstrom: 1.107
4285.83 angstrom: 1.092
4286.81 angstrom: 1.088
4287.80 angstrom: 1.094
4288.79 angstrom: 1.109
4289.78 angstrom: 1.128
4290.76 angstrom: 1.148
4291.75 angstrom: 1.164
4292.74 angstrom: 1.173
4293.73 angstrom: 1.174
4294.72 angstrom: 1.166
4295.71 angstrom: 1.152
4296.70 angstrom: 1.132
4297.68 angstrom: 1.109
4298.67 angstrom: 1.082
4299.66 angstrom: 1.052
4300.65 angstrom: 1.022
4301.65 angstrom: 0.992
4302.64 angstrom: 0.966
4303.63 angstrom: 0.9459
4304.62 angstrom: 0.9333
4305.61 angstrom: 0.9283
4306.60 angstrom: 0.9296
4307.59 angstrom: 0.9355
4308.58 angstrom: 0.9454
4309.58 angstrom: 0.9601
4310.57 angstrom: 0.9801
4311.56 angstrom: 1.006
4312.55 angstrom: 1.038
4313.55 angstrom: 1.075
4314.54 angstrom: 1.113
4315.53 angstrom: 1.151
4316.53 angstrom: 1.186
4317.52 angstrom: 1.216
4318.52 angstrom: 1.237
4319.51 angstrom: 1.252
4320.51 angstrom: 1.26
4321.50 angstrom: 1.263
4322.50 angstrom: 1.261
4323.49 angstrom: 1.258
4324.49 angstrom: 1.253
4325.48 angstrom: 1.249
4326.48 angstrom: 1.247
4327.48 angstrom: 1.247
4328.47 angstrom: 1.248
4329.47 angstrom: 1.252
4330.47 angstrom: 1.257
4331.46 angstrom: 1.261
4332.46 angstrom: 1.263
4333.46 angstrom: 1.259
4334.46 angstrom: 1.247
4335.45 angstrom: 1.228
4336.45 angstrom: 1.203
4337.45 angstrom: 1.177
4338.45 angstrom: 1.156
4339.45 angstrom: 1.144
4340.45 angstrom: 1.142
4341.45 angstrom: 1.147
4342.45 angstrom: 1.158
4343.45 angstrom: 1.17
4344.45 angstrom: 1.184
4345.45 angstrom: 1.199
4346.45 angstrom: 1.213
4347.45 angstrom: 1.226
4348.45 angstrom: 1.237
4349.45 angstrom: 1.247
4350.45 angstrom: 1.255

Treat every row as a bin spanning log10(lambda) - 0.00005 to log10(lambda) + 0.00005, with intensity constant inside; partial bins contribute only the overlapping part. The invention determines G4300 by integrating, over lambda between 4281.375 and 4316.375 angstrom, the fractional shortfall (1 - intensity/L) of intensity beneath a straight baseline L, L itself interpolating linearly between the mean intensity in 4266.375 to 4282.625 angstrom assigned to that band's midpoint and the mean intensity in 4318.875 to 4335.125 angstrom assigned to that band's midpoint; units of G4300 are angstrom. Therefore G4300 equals 3.6 angstrom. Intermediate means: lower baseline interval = 1.14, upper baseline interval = 1.25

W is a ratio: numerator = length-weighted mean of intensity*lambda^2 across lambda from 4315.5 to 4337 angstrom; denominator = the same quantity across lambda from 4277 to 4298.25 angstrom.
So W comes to 1.10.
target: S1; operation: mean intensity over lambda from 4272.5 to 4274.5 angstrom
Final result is 1.08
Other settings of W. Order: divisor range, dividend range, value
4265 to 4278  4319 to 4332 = 1.14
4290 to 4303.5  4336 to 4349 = 1.10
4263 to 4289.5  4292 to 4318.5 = 0.93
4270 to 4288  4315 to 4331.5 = 1.12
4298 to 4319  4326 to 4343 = 1.19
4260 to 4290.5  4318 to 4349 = 1.08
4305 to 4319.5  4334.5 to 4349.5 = 1.14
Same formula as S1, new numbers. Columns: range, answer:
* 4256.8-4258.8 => 1.18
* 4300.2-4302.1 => 1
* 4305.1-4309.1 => 0.935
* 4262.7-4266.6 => 1.26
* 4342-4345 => 1.17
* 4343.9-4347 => 1.2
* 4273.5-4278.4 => 1.14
